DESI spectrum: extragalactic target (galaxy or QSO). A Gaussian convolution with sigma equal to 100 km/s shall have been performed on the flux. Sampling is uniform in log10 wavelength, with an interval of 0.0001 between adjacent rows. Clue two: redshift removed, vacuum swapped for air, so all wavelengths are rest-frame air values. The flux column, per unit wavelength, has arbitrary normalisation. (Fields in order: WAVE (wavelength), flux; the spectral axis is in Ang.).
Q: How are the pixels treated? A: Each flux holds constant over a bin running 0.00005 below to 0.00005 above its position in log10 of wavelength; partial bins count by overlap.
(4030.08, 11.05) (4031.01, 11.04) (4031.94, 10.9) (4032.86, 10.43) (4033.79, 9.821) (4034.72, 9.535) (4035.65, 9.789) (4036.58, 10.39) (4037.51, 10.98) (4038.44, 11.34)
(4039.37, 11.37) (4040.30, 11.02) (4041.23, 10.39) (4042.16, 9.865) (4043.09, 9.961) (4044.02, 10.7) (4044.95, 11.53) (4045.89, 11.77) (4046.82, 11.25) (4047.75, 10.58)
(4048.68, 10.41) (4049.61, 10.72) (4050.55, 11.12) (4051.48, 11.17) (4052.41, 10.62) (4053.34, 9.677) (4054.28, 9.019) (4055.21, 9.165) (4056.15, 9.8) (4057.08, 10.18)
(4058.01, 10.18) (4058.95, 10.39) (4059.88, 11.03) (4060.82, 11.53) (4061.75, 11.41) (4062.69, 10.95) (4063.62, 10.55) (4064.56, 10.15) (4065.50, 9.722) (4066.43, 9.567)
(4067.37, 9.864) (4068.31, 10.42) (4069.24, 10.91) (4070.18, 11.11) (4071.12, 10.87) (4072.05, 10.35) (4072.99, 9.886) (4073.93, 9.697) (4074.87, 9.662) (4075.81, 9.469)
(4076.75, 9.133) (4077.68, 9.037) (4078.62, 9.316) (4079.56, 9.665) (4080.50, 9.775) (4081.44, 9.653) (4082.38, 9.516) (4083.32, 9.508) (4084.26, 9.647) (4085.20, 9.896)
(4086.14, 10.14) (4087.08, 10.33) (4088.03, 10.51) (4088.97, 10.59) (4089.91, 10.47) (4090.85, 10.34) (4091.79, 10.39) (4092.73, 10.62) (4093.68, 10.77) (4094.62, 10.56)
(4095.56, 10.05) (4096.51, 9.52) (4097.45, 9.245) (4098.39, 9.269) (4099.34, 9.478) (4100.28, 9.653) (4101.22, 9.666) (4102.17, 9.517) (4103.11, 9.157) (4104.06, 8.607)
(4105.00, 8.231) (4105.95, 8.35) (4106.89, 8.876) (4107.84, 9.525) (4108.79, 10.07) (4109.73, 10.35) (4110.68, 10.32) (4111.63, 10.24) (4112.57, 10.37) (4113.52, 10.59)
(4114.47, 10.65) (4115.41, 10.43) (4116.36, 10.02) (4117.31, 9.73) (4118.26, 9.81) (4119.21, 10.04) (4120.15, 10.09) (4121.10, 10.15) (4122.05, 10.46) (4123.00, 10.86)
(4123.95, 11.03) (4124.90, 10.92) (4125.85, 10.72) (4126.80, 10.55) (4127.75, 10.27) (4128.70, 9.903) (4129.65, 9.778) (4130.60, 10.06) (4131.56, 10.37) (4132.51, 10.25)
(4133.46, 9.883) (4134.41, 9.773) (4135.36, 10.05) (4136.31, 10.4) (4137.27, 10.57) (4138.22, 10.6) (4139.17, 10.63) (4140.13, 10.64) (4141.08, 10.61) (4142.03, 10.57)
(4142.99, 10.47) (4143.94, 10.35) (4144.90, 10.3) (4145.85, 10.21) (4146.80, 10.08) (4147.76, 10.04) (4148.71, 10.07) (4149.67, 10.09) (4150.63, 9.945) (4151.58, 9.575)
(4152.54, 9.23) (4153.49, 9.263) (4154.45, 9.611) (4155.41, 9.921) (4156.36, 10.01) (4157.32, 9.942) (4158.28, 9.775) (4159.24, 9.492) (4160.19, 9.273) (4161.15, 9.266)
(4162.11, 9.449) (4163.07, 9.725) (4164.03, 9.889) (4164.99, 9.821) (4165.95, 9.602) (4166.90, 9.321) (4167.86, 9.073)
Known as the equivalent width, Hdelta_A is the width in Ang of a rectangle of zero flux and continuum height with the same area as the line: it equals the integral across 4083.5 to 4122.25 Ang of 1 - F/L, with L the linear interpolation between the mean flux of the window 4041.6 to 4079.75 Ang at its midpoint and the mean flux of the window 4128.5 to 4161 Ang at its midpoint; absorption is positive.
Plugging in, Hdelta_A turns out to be 1.0 Ang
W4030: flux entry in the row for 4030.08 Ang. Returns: 11.05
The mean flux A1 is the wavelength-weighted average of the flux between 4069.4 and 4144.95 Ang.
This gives 10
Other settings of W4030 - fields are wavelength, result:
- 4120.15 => 10.09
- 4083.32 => 9.508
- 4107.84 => 9.525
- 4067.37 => 9.864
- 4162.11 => 9.449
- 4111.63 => 10.24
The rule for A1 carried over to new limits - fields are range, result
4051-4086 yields 10.1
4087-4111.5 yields 9.78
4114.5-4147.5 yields 10.3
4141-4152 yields 10.2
